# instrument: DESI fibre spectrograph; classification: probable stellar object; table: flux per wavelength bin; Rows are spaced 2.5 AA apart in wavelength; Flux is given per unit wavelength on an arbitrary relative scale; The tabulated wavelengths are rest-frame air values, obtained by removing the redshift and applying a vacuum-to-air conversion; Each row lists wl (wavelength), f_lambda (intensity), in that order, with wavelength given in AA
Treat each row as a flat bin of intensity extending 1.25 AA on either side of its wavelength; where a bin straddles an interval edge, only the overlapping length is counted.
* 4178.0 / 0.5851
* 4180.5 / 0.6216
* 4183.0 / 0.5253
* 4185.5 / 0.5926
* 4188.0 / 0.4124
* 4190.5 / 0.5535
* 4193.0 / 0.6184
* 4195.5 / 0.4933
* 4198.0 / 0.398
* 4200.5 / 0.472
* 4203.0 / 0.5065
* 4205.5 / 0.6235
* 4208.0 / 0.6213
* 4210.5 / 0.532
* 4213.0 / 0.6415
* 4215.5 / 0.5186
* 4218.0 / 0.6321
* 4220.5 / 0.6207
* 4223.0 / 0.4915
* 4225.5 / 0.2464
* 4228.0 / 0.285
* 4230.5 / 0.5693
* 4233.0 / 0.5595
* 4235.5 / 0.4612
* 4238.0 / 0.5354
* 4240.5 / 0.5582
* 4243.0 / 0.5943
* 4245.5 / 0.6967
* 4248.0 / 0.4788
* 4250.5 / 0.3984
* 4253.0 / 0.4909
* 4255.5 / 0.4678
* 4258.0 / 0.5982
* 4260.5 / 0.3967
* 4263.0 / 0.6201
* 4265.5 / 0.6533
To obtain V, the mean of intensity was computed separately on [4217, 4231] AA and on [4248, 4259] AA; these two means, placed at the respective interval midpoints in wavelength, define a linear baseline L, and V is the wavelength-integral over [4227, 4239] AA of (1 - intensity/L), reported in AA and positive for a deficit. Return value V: -0.3 AA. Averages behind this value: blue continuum 0.466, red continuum 0.485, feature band 0.485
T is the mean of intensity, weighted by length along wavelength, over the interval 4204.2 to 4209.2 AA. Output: 0.621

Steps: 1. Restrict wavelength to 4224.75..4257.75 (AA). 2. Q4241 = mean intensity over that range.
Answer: 0.495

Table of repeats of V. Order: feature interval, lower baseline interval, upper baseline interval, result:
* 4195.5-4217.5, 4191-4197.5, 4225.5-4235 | -1.63 AA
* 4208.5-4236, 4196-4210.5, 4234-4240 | 0.30 AA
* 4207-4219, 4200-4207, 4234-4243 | -1.06 AA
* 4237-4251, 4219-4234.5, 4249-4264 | -2.06 AA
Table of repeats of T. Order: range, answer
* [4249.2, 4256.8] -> 0.454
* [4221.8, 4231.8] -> 0.398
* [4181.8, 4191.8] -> 0.521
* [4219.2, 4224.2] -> 0.558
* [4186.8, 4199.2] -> 0.496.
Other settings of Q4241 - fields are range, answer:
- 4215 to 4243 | 0.502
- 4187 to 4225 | 0.537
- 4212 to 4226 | 0.538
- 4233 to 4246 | 0.561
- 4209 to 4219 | 0.581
